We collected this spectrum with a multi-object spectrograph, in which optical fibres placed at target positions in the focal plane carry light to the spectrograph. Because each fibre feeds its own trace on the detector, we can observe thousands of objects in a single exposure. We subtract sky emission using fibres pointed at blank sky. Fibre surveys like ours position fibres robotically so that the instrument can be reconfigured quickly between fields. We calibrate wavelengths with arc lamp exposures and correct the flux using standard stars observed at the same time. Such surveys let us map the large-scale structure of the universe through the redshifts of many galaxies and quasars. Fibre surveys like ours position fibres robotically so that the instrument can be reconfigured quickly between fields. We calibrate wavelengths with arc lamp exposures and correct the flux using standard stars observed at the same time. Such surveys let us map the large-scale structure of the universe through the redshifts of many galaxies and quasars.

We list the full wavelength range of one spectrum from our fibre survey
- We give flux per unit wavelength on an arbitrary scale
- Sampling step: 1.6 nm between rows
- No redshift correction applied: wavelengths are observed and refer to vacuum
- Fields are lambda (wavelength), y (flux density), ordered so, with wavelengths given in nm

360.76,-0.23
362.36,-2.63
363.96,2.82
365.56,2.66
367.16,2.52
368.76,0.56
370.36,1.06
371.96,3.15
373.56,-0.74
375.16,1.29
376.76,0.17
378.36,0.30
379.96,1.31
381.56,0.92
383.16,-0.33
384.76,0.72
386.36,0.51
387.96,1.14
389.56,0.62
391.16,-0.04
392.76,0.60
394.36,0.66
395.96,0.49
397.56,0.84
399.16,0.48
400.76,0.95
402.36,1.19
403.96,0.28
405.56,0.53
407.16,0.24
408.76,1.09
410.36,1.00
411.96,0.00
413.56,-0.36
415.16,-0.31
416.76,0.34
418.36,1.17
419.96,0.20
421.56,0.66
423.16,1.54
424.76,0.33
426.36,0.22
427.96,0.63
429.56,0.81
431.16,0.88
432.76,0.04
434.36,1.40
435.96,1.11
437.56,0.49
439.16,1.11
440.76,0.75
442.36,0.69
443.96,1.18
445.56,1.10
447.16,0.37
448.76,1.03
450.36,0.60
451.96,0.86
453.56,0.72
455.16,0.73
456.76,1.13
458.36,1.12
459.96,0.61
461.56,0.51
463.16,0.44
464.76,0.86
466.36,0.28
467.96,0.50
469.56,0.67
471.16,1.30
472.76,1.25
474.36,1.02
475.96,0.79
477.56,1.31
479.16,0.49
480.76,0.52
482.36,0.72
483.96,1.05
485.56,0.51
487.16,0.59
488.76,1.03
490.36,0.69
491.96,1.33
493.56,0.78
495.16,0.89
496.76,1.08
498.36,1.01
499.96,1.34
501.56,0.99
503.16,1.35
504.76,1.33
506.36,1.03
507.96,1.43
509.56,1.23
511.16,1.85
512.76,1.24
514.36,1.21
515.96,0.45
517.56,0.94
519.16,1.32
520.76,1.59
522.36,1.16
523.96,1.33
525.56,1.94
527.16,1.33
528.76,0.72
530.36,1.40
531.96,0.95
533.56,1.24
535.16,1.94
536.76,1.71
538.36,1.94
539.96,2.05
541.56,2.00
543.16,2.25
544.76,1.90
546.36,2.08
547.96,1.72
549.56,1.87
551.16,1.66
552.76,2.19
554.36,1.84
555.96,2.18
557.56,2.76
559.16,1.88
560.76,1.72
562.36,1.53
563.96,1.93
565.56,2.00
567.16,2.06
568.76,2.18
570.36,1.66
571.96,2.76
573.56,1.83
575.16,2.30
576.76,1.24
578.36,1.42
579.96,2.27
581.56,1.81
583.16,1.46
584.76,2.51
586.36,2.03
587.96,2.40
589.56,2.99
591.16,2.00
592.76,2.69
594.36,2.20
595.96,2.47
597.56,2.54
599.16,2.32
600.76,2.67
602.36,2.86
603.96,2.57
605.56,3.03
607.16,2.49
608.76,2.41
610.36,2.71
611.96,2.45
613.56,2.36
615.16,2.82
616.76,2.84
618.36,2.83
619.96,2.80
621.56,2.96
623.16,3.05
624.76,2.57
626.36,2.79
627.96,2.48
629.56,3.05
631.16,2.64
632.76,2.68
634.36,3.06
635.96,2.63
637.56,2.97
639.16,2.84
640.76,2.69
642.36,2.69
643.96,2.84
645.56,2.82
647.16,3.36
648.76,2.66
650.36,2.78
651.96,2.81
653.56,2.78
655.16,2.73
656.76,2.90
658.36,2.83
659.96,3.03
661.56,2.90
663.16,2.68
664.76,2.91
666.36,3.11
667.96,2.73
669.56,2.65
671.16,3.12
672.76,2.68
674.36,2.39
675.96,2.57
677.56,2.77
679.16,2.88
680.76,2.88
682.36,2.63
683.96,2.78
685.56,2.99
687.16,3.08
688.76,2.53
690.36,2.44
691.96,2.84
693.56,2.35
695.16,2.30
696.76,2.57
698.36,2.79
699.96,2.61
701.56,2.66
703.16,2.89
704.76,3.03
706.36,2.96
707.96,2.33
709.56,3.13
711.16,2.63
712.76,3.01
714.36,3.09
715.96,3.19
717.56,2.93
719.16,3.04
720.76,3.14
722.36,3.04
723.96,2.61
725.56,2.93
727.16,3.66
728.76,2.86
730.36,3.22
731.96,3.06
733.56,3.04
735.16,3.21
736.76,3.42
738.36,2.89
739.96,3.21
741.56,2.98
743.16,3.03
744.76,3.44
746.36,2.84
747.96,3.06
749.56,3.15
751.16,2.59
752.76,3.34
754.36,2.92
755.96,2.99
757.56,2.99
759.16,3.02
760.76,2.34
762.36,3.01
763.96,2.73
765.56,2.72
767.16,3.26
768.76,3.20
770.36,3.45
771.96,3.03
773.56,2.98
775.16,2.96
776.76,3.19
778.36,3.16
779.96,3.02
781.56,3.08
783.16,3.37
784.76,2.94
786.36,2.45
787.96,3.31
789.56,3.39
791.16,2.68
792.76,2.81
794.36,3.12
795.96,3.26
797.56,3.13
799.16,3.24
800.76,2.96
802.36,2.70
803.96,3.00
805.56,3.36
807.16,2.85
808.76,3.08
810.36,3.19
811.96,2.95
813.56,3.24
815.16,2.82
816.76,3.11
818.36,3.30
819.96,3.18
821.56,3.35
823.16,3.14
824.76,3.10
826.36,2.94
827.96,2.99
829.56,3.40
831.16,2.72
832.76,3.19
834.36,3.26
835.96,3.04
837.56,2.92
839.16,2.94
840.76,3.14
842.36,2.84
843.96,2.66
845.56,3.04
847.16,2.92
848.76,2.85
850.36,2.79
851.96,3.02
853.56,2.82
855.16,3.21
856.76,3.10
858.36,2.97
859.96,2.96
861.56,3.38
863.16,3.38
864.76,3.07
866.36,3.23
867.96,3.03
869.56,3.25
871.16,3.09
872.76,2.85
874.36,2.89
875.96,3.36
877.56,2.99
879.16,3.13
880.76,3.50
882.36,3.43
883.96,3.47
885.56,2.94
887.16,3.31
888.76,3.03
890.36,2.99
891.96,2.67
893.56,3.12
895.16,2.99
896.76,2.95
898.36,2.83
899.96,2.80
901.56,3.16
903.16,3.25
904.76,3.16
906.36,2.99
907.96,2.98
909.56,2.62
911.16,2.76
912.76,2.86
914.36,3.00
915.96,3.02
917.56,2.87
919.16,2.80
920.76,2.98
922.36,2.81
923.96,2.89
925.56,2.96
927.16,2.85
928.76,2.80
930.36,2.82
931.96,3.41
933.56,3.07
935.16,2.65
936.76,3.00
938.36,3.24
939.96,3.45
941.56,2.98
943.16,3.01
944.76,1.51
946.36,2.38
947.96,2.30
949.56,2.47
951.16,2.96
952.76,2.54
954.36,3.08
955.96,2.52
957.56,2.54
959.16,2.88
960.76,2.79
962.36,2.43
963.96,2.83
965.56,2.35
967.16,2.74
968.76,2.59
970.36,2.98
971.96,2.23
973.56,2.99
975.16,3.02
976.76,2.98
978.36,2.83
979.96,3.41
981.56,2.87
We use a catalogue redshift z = 0.343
